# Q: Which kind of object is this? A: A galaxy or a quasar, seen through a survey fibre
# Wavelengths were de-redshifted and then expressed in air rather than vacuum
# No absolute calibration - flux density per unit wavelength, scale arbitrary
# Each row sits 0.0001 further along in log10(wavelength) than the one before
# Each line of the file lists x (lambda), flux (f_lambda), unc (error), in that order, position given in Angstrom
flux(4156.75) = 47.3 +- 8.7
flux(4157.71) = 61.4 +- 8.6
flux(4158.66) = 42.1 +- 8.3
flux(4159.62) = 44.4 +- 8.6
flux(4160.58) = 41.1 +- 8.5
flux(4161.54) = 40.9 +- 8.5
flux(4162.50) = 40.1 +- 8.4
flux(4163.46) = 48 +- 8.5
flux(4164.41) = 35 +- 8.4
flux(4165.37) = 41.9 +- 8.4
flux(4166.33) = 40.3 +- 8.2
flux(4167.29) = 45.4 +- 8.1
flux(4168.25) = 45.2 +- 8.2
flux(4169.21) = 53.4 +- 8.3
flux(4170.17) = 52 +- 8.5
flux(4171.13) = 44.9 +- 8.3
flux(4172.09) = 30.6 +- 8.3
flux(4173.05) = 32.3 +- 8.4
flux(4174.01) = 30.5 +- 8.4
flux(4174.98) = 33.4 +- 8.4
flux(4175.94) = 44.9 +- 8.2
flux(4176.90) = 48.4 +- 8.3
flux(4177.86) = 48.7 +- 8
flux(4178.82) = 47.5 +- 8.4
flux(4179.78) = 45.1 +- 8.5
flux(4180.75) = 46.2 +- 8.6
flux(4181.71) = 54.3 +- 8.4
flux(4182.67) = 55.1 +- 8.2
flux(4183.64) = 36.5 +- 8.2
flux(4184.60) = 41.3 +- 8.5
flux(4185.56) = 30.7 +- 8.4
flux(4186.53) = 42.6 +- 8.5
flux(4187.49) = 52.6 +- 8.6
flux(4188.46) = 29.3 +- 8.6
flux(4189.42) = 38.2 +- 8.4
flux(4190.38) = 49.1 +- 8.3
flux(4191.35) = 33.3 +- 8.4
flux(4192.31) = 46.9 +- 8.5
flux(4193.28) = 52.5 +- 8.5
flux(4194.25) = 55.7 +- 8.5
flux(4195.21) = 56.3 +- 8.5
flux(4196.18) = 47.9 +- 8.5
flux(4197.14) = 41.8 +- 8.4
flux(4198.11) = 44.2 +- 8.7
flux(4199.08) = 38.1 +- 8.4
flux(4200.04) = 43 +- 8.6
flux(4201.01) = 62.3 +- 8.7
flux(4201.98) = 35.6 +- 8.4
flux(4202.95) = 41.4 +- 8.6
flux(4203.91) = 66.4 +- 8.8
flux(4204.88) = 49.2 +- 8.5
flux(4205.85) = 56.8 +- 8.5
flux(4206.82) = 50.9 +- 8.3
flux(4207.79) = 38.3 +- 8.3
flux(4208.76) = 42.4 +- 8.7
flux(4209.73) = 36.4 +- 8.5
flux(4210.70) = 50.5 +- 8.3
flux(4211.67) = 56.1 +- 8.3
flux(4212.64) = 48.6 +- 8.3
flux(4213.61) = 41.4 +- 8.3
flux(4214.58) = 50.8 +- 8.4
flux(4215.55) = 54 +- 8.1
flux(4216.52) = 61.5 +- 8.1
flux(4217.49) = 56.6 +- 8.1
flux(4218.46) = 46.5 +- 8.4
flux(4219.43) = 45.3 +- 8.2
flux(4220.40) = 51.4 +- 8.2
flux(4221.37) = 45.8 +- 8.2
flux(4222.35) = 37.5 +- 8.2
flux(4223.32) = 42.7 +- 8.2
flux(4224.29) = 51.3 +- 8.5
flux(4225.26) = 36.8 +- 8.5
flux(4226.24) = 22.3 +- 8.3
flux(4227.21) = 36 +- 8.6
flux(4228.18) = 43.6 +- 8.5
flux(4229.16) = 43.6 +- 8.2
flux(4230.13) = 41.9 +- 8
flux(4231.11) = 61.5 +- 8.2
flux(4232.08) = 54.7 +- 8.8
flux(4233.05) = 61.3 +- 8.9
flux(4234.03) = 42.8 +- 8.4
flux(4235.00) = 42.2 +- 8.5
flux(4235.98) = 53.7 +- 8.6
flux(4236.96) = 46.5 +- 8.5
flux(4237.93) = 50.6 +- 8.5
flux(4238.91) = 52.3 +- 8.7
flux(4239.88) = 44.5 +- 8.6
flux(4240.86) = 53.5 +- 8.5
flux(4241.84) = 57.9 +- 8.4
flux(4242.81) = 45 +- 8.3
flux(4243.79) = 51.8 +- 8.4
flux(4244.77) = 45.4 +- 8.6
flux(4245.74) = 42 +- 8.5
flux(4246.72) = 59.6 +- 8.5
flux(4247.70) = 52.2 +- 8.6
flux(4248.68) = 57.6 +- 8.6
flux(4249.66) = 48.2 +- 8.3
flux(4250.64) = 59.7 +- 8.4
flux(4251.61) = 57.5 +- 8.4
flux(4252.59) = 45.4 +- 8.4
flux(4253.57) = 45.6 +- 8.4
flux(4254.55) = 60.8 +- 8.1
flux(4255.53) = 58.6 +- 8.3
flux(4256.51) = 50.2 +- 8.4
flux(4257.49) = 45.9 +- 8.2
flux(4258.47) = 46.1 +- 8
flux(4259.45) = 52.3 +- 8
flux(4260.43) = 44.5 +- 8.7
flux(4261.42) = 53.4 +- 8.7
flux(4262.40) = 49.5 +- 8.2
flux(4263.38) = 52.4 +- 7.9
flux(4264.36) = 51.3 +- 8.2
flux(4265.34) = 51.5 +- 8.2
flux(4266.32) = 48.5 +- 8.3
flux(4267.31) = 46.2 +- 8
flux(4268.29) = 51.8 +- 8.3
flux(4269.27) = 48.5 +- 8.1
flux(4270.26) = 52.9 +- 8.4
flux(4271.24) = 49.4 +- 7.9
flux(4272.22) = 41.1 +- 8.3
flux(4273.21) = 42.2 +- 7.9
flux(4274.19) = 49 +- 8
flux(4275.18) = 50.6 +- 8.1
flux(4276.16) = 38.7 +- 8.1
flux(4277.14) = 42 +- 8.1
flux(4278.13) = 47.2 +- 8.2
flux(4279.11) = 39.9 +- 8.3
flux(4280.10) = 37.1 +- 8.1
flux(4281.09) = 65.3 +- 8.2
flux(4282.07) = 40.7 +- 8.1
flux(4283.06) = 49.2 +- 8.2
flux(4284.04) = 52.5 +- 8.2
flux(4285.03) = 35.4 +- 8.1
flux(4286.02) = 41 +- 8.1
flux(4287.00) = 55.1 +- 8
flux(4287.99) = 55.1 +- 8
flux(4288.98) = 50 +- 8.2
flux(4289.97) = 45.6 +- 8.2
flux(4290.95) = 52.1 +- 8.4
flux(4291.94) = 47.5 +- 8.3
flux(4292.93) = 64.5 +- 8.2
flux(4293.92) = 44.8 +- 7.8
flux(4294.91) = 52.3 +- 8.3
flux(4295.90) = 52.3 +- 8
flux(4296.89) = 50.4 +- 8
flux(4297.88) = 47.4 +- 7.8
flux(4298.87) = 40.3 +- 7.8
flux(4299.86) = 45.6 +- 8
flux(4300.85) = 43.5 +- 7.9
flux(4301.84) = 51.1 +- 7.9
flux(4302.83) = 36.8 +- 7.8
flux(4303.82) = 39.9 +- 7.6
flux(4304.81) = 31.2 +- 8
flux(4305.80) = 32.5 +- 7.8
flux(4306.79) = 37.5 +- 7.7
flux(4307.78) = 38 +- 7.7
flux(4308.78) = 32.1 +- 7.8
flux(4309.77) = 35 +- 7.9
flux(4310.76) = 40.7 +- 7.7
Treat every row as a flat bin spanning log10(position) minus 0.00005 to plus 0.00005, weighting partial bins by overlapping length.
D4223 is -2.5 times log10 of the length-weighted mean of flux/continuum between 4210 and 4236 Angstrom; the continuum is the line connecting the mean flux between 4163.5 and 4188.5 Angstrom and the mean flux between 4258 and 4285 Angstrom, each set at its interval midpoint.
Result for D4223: -0.05 mag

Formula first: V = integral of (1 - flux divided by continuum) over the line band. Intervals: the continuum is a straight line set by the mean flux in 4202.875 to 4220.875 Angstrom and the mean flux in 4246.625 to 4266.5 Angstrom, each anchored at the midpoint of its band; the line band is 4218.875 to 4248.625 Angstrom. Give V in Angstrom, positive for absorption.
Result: 2.1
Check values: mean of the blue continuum 49.9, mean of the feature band 47.3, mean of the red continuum 51.8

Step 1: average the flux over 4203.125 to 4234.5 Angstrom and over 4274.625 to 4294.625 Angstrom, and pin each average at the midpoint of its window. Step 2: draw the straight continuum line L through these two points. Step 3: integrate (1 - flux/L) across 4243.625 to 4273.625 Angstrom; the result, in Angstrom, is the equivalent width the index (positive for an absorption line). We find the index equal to -1.70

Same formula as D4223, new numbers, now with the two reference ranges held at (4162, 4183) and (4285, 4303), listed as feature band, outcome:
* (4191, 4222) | -0.08 mag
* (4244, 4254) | -0.10 mag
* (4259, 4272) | -0.06 mag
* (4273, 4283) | 0.05 mag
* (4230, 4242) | -0.11 mag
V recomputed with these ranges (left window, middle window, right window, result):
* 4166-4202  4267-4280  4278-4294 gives 0.6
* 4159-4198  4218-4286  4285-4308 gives -4.8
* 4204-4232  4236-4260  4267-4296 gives -2.0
